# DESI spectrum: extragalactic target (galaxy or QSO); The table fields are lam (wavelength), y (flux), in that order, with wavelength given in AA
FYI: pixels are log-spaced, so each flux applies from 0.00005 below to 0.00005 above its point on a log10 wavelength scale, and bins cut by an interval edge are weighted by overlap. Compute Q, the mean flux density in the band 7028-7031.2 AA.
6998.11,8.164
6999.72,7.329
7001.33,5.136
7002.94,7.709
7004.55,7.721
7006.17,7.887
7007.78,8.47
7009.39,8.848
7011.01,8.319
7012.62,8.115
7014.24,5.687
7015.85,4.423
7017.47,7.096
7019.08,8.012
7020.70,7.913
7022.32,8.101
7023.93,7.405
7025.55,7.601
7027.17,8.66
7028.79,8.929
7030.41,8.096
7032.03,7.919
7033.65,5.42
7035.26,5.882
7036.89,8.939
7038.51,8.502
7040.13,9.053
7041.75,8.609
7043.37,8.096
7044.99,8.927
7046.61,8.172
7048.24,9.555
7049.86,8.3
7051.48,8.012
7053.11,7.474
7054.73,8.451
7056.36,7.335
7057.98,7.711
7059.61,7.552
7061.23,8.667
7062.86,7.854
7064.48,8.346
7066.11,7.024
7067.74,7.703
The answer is 8.51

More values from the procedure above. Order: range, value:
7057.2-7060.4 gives 7.62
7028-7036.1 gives 7.25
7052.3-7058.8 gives 7.74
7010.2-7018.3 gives 6.74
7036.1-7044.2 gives 8.65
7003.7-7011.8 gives 8.24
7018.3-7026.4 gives 7.81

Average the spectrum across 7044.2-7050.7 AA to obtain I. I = 8.74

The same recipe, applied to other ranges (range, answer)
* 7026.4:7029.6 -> 8.79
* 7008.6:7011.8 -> 8.57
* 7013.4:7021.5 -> 6.63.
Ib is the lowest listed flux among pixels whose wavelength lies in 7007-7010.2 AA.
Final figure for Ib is 8.47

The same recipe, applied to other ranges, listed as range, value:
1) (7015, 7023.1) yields 4.423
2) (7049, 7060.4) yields 7.335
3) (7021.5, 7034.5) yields 5.42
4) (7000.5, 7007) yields 5.136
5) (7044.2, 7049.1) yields 8.172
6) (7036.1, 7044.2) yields 8.096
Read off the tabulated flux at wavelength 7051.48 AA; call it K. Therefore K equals 8.012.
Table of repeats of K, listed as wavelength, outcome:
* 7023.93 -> 7.405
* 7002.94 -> 7.709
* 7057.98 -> 7.711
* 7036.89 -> 8.939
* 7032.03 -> 7.919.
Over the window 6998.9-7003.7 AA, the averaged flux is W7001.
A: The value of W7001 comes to 6.73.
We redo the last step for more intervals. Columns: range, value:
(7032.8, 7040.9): 7.55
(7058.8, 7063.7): 8.04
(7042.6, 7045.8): 8.53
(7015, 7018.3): 5.79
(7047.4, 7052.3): 8.61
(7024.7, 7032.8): 8.23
